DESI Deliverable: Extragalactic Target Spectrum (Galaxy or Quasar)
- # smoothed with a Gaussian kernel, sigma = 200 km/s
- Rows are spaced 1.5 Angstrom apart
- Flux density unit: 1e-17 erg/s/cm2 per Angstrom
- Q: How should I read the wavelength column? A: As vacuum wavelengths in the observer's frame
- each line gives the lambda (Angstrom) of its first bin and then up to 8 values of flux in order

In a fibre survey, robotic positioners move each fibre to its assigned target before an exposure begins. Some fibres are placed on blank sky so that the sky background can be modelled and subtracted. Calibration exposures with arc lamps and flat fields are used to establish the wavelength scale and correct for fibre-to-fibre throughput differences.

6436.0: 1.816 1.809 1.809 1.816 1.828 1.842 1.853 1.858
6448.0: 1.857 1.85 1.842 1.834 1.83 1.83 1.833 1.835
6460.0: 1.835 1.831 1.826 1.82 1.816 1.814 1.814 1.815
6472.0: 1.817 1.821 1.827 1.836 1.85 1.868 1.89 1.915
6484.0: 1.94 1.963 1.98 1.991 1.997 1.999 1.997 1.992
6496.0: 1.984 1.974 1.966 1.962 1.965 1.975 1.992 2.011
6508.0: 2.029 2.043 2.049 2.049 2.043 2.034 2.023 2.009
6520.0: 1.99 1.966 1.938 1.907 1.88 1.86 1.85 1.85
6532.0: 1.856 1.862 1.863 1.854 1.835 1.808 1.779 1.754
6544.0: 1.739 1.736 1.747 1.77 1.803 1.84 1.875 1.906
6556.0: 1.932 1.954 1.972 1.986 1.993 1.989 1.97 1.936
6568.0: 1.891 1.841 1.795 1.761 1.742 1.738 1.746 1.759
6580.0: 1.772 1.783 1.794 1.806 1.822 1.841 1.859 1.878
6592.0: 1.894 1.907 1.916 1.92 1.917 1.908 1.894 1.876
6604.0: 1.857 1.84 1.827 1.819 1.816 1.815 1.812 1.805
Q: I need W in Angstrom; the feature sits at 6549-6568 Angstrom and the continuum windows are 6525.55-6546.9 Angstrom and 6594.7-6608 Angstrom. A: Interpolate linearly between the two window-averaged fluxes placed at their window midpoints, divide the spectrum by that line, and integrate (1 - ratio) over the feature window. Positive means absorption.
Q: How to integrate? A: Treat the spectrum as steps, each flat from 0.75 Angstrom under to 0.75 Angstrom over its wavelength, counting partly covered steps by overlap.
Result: -0.9 Angstrom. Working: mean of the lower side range 1.82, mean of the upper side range 1.88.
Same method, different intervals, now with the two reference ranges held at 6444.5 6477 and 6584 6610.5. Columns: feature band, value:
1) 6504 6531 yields -1.9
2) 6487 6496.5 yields -0.8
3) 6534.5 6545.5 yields 0.3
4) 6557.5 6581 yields 0.0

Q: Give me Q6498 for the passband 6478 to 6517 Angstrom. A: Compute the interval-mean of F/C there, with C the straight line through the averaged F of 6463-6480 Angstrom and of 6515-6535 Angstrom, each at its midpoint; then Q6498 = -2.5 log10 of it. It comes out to -0.06 mag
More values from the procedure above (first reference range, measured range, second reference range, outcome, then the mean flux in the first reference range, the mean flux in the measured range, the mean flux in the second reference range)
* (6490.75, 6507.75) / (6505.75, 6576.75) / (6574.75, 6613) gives 0.015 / 1.98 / 1.89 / 1.84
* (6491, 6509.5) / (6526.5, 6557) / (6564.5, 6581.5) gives 0.035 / 1.99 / 1.83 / 1.81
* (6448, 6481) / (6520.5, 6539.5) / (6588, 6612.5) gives -0.014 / 1.83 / 1.88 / 1.87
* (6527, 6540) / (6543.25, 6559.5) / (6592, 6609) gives 0.010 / 1.85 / 1.84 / 1.88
